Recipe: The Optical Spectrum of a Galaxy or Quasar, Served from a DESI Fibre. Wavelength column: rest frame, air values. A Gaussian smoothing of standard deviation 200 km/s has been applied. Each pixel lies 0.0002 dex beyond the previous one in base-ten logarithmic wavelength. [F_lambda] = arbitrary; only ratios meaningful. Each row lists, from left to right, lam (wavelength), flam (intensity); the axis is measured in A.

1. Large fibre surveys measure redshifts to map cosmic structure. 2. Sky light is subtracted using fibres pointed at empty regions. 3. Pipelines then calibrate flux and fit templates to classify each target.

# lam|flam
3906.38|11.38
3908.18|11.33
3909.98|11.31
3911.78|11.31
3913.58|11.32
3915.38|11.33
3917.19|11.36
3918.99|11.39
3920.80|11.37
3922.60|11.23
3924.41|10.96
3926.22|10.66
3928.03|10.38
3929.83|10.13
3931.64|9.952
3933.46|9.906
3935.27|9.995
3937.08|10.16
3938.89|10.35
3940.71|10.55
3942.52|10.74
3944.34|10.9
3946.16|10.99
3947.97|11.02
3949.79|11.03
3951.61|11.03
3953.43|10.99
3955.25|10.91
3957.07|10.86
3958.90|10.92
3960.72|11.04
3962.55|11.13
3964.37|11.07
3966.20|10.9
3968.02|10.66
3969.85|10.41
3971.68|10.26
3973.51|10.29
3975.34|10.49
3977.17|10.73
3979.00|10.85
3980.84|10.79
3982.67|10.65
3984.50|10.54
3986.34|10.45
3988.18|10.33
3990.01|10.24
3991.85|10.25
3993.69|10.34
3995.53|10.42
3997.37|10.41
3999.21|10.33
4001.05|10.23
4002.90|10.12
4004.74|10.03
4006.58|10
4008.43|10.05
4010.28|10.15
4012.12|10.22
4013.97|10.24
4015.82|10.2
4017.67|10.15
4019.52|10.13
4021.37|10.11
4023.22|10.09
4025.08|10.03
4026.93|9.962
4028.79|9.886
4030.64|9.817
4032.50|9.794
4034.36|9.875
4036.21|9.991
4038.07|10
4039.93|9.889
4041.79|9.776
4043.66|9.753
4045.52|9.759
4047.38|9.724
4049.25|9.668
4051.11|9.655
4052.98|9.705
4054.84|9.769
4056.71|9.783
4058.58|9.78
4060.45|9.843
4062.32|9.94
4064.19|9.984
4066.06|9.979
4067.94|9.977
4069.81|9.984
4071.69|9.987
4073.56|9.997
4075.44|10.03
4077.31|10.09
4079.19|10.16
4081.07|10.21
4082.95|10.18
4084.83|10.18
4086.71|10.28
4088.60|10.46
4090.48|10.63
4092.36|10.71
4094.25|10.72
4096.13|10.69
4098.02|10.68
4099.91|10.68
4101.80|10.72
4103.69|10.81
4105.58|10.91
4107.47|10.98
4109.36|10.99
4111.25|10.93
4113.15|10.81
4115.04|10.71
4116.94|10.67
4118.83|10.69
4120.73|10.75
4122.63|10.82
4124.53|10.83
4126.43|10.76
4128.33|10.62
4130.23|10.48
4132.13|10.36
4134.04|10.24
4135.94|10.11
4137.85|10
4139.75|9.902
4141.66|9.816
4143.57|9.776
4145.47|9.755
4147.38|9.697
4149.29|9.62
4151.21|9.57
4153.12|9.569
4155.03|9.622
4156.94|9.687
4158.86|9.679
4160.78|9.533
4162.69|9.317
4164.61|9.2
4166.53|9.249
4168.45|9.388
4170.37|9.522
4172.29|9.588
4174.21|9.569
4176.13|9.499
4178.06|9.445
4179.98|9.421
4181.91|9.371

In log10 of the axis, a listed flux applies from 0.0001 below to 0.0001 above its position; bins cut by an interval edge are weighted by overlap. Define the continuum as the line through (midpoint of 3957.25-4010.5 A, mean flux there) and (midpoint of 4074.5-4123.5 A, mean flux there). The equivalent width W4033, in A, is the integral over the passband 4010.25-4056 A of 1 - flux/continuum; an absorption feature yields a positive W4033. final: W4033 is 2.6 A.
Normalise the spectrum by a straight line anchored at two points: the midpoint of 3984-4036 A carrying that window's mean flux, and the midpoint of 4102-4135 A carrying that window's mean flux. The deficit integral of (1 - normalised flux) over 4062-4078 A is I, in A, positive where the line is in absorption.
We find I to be 0.7 A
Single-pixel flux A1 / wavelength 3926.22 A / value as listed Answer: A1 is 10.66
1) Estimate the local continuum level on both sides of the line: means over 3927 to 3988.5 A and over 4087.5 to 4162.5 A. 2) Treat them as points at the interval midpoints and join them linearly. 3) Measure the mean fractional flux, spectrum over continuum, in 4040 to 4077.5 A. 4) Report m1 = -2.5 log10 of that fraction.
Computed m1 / 0.06 mag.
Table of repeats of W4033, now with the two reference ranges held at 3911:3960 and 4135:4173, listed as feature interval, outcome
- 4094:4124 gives -2.8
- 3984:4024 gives 0.8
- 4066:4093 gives -0.4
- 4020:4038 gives 0.6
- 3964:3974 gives 0.0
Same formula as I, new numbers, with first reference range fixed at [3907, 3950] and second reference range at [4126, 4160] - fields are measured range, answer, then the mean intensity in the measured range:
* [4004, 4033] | 1.1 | 10.1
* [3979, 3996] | 0.2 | 10.5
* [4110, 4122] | -0.9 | 10.8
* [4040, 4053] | 0.8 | 9.73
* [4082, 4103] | -0.8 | 10.5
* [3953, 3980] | -0.2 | 10.8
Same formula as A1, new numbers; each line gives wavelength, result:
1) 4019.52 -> 10.13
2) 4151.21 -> 9.57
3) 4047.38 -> 9.724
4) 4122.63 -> 10.82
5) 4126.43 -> 10.76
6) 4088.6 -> 10.46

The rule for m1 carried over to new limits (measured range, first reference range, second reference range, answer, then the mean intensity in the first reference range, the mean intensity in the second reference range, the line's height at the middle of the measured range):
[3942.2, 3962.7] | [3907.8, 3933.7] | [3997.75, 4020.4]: -0.03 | 10.9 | 10.2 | 10.7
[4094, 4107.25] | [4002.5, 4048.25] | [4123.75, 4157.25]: -0.08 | 9.99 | 10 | 10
